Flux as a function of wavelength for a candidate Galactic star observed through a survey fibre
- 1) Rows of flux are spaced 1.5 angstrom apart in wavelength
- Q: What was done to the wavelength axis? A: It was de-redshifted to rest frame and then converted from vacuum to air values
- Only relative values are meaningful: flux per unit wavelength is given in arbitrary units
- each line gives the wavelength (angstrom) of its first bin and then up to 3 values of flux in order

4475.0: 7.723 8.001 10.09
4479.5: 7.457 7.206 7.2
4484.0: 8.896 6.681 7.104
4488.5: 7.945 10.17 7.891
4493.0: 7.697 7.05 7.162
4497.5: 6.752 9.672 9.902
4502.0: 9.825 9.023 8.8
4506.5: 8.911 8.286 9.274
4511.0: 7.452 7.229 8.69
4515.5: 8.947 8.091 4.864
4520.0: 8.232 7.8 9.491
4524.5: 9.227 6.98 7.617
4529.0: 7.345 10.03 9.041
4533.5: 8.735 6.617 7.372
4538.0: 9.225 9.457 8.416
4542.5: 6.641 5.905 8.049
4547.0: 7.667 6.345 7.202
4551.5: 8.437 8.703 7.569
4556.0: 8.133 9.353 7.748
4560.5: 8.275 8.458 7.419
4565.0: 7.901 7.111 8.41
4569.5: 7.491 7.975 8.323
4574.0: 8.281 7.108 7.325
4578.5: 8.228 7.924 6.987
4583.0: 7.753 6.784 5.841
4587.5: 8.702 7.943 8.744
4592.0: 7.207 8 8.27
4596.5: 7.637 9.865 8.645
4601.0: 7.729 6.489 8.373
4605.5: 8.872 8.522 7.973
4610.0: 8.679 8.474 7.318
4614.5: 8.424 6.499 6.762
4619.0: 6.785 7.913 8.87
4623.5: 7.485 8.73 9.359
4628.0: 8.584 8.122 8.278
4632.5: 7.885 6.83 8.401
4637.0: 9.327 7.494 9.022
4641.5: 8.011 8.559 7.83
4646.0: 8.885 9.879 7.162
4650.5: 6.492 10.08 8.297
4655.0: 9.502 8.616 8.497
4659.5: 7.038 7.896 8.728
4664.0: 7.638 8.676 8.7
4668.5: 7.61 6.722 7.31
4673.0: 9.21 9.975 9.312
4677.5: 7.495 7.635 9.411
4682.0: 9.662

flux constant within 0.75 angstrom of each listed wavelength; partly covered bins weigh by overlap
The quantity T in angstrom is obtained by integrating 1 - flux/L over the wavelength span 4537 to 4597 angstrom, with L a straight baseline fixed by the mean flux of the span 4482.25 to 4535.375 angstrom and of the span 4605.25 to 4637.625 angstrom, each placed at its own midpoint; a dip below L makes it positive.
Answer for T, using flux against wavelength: 2.3 angstrom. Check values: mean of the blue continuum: 8.2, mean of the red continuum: 8.08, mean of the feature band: 7.82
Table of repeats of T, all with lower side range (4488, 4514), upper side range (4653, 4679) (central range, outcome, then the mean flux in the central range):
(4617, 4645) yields 0.6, 8.13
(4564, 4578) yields 1.0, 7.77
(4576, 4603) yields 1.8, 7.79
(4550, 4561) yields 0.2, 8.24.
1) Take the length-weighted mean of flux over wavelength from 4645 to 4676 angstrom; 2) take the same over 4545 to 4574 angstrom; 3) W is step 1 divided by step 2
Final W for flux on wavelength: 1.1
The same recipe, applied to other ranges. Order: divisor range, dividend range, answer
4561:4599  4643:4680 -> 1.06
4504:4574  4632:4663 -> 1.03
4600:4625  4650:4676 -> 1.06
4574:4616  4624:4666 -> 1.06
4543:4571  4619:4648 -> 1.07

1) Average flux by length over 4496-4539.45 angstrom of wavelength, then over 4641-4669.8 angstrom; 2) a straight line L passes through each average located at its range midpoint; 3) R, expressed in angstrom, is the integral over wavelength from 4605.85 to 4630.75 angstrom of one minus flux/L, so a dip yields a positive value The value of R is 0.8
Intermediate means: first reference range 8.33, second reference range 8.29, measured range 8.05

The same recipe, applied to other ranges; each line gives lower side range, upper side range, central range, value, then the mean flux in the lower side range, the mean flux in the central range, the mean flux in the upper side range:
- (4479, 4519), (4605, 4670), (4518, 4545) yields 0.5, 8.1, 7.97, 8.18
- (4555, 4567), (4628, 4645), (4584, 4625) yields 1.1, 8.06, 7.9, 8.18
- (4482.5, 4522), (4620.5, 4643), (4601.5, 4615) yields 0.3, 8.15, 8.11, 8.31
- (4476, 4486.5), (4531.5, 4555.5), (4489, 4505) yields -1.3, 7.91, 8.52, 7.83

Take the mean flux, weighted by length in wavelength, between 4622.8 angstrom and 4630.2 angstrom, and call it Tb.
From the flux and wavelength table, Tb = 8.46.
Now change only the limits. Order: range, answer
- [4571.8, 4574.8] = 8.28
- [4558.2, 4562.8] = 8.17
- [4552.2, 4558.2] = 8.43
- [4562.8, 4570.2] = 7.67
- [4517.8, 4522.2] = 6.98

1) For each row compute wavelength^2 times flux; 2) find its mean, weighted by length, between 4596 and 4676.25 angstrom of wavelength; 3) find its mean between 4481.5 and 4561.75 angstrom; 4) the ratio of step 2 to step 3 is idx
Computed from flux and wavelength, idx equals 1.07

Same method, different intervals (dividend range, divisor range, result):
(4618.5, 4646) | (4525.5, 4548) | 1.08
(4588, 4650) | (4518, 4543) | 1.04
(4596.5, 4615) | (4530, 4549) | 1.07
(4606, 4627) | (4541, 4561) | 1.06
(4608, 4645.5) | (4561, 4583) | 1.06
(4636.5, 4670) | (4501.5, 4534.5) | 1.06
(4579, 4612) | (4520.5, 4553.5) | 1.02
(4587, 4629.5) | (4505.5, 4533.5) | 1.02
